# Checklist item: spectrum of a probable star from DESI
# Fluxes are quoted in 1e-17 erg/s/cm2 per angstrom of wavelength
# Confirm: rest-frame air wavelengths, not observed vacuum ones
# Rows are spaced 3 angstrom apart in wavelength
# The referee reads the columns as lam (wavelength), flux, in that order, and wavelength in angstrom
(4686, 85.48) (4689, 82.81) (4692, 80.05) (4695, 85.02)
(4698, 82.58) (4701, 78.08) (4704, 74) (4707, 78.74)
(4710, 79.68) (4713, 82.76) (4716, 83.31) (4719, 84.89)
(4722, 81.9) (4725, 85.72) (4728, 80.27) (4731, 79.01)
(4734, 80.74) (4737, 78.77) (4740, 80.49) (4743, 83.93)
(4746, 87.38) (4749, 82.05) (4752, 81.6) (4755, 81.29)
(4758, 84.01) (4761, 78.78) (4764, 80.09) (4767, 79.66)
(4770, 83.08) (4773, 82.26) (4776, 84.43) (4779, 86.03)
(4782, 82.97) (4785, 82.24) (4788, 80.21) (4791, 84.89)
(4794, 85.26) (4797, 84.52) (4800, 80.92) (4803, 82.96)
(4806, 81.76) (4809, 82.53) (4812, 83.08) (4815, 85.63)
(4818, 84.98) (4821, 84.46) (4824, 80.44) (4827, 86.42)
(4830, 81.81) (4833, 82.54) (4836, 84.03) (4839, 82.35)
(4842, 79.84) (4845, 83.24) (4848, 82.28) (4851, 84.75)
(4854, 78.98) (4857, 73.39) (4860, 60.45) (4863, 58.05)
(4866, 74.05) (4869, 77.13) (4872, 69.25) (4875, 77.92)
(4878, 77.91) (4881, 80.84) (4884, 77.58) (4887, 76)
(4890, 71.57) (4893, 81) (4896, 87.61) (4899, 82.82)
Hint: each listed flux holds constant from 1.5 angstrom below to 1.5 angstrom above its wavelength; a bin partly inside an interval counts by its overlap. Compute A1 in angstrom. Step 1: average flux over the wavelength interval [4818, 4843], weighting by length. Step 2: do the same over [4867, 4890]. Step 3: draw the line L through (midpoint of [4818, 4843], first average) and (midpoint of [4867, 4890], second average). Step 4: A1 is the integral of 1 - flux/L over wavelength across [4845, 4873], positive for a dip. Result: 1.87 angstrom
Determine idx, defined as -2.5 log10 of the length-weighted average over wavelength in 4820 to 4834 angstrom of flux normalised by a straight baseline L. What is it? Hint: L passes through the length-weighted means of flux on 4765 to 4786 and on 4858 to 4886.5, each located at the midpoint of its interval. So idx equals -0.08 mag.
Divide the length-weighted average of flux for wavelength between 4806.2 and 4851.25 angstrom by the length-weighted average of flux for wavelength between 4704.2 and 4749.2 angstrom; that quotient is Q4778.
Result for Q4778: 1.0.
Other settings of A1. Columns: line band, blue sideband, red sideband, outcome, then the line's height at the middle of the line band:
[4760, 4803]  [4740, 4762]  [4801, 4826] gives 0.19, 82.9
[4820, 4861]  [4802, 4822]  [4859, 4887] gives -0.97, 78.6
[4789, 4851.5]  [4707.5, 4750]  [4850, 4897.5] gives -4.34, 77.8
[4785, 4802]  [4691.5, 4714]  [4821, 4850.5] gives -0.25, 81.9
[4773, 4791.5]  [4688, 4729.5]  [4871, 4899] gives -0.75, 80.1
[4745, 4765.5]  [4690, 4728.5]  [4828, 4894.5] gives -0.50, 80.1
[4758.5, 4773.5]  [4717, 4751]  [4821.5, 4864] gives 0.07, 81.3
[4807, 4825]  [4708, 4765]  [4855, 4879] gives -1.98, 75.3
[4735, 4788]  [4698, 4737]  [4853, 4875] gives -3.12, 77.7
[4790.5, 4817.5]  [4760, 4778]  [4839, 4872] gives -1.53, 79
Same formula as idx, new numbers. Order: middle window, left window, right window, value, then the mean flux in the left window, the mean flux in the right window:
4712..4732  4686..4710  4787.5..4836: -0.02 mag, 80.5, 83.4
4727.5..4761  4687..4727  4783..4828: 0.01 mag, 81.5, 83.3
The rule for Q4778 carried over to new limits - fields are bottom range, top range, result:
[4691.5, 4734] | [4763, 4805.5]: 1.02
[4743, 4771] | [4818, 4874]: 0.95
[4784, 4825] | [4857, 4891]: 0.88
